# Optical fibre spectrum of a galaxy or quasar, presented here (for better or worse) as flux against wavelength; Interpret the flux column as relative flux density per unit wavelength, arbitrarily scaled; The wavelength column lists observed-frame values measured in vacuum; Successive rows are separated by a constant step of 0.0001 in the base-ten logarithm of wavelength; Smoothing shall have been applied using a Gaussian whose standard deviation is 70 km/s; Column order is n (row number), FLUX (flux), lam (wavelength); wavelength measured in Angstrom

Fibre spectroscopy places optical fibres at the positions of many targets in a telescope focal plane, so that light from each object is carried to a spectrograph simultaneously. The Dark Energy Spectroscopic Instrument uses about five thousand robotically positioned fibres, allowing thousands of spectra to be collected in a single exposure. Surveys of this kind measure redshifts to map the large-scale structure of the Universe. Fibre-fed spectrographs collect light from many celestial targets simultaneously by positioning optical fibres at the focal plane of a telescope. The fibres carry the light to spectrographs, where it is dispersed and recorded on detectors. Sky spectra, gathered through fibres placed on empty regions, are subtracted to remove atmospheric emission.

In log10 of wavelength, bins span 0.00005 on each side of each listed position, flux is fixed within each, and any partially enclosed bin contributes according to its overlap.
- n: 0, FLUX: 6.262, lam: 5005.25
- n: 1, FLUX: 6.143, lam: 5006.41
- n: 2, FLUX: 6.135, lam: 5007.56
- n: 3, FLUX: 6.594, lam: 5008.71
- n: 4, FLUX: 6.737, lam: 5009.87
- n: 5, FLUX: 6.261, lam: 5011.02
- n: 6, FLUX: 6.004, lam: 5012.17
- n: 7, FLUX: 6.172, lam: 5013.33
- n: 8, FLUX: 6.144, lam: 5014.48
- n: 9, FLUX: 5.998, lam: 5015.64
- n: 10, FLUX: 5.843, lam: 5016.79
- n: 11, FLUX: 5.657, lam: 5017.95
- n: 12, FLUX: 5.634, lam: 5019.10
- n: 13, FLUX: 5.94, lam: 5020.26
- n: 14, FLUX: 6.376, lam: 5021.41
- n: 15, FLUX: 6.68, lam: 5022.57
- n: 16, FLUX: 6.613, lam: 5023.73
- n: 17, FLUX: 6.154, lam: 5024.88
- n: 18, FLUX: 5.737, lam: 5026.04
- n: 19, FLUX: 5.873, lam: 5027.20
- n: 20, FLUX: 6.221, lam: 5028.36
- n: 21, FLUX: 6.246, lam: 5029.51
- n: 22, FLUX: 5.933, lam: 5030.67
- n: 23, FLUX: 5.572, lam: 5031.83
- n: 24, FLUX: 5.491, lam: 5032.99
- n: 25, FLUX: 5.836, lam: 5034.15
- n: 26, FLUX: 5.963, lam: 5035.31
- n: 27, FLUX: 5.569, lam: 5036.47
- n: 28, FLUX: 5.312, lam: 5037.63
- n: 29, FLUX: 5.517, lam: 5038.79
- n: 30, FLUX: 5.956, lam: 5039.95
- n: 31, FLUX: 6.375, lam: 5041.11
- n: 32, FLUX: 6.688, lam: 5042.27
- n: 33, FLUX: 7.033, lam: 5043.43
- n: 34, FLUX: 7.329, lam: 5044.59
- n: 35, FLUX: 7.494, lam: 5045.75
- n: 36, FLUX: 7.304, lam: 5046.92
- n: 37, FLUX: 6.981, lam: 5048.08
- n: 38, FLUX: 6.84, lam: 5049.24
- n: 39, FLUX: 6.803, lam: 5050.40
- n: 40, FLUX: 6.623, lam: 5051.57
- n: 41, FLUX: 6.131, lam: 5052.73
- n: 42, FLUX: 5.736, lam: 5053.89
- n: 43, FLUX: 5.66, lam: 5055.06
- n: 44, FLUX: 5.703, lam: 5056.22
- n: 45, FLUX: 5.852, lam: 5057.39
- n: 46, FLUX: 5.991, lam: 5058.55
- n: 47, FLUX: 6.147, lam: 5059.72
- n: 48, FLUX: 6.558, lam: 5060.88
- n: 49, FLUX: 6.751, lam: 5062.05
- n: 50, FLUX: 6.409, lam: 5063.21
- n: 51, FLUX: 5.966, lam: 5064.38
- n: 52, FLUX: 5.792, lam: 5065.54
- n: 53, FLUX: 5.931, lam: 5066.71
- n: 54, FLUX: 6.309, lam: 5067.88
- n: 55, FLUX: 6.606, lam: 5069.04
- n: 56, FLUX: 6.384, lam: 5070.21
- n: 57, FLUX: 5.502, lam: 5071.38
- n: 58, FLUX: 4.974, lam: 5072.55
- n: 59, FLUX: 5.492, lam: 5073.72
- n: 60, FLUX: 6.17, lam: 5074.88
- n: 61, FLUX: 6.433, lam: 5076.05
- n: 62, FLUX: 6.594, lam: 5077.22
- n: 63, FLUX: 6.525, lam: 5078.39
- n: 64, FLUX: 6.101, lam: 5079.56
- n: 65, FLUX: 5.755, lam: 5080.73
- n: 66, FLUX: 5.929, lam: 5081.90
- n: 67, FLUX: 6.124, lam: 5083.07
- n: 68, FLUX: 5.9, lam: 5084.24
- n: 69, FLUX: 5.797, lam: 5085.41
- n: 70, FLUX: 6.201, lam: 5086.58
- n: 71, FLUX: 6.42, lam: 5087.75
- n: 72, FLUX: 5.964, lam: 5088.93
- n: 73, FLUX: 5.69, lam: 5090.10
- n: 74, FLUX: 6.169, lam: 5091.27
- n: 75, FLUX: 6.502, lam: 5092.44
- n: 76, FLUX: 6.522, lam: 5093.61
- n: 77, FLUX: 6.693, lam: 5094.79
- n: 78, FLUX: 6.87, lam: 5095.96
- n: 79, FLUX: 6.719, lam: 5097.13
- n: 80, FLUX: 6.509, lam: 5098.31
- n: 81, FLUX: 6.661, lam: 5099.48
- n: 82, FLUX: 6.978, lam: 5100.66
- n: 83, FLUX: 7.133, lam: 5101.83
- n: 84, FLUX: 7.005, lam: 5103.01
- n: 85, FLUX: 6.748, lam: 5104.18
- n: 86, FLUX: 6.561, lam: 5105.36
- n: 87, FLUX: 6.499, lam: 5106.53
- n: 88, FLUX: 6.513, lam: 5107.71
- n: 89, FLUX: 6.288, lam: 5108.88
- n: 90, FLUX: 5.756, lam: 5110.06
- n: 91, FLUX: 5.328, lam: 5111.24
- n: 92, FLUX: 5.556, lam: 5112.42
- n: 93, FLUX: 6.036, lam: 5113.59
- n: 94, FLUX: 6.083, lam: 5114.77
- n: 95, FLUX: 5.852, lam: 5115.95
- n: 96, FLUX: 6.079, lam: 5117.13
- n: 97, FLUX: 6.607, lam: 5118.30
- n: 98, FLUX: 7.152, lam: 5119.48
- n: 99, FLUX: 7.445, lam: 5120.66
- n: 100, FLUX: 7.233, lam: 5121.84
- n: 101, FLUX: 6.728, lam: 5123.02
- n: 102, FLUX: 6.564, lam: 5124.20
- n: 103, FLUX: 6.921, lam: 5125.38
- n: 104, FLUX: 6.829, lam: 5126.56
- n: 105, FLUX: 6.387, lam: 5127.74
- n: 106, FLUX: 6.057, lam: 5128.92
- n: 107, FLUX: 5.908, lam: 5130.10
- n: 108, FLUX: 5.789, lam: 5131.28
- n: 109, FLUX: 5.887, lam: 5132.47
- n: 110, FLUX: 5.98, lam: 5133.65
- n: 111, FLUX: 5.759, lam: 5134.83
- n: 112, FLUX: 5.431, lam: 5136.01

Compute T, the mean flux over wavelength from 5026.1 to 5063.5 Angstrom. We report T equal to 6.24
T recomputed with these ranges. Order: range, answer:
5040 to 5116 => 6.31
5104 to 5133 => 6.35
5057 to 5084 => 6.1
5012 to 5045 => 6.06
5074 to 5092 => 6.11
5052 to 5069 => 6.09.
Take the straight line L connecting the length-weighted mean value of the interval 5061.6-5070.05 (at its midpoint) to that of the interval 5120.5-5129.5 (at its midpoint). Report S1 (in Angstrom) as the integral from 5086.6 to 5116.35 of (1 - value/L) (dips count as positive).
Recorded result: 0.8 Angstrom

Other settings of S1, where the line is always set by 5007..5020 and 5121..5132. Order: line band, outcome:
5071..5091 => 1.1 Angstrom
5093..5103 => -0.6 Angstrom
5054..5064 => 0.2 Angstrom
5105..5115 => 0.6 Angstrom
